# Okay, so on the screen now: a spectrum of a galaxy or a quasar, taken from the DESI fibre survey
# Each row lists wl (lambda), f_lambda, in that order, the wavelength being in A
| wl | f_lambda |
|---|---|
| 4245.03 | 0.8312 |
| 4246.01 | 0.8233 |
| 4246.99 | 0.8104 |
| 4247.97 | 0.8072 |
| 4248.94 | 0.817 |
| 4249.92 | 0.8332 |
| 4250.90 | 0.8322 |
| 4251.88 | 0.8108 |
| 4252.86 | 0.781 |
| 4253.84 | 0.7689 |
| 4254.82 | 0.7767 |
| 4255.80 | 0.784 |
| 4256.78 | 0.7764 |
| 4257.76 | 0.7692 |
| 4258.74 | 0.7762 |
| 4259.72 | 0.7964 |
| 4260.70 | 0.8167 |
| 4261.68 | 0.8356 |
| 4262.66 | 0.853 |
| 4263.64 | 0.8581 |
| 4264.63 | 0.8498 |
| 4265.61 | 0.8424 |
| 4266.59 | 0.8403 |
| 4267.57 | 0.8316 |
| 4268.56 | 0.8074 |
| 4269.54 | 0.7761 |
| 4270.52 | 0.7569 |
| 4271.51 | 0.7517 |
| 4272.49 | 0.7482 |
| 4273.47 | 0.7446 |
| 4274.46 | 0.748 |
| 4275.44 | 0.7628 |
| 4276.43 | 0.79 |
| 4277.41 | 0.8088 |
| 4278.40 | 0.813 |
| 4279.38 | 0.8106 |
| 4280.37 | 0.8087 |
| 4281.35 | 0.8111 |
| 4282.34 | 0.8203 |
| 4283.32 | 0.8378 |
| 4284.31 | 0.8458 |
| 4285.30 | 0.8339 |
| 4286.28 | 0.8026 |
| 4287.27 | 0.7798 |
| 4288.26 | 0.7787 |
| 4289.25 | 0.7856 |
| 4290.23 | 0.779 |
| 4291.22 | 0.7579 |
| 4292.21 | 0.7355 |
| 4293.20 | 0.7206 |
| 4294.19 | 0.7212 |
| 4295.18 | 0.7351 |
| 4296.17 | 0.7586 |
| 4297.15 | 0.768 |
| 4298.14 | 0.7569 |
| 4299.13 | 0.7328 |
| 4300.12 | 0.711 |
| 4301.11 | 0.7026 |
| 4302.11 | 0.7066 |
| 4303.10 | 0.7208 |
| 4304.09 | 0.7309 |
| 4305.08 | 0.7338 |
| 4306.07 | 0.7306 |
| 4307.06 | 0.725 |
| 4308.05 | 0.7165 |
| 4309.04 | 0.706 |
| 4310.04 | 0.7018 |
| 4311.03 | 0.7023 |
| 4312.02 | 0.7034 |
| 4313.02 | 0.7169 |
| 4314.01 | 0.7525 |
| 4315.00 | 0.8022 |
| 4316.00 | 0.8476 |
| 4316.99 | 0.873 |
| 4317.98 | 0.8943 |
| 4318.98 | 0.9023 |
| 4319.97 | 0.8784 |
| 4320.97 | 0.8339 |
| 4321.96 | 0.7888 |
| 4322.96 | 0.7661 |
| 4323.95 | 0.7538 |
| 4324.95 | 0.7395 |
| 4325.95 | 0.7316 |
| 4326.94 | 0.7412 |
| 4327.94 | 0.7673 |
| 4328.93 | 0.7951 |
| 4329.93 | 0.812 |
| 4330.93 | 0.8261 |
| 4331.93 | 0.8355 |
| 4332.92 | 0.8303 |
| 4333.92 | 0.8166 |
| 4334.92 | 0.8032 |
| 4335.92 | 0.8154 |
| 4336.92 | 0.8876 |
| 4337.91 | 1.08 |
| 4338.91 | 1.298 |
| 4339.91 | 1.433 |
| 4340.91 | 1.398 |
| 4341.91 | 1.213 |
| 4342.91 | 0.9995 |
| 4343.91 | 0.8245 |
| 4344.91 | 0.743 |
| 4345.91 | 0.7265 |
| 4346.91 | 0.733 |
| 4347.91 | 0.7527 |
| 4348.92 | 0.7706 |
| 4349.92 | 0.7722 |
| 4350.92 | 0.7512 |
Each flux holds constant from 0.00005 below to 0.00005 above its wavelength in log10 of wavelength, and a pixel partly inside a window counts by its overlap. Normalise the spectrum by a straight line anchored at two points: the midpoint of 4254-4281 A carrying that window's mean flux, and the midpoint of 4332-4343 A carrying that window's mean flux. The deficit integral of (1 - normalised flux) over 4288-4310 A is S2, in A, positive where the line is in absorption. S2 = 4.2 A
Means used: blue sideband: 0.797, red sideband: 1.05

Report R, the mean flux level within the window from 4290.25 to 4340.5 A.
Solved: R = 0.801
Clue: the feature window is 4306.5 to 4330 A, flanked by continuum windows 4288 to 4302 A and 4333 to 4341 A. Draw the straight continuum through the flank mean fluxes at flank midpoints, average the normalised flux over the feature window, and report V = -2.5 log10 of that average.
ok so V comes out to 0.167 mag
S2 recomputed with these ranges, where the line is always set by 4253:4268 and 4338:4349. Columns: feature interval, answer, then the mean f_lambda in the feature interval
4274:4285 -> 0.6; 0.806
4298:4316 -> 3.7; 0.728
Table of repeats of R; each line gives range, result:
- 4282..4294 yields 0.788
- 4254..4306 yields 0.78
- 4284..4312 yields 0.744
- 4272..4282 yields 0.785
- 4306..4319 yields 0.766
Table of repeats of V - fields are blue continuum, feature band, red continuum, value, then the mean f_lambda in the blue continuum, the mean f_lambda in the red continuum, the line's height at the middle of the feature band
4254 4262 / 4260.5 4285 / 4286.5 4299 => -0.043 mag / 0.79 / 0.757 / 0.776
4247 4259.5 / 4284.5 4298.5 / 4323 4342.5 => 0.119 mag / 0.795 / 0.922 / 0.856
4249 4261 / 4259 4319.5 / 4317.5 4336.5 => 0.029 mag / 0.794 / 0.807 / 0.8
